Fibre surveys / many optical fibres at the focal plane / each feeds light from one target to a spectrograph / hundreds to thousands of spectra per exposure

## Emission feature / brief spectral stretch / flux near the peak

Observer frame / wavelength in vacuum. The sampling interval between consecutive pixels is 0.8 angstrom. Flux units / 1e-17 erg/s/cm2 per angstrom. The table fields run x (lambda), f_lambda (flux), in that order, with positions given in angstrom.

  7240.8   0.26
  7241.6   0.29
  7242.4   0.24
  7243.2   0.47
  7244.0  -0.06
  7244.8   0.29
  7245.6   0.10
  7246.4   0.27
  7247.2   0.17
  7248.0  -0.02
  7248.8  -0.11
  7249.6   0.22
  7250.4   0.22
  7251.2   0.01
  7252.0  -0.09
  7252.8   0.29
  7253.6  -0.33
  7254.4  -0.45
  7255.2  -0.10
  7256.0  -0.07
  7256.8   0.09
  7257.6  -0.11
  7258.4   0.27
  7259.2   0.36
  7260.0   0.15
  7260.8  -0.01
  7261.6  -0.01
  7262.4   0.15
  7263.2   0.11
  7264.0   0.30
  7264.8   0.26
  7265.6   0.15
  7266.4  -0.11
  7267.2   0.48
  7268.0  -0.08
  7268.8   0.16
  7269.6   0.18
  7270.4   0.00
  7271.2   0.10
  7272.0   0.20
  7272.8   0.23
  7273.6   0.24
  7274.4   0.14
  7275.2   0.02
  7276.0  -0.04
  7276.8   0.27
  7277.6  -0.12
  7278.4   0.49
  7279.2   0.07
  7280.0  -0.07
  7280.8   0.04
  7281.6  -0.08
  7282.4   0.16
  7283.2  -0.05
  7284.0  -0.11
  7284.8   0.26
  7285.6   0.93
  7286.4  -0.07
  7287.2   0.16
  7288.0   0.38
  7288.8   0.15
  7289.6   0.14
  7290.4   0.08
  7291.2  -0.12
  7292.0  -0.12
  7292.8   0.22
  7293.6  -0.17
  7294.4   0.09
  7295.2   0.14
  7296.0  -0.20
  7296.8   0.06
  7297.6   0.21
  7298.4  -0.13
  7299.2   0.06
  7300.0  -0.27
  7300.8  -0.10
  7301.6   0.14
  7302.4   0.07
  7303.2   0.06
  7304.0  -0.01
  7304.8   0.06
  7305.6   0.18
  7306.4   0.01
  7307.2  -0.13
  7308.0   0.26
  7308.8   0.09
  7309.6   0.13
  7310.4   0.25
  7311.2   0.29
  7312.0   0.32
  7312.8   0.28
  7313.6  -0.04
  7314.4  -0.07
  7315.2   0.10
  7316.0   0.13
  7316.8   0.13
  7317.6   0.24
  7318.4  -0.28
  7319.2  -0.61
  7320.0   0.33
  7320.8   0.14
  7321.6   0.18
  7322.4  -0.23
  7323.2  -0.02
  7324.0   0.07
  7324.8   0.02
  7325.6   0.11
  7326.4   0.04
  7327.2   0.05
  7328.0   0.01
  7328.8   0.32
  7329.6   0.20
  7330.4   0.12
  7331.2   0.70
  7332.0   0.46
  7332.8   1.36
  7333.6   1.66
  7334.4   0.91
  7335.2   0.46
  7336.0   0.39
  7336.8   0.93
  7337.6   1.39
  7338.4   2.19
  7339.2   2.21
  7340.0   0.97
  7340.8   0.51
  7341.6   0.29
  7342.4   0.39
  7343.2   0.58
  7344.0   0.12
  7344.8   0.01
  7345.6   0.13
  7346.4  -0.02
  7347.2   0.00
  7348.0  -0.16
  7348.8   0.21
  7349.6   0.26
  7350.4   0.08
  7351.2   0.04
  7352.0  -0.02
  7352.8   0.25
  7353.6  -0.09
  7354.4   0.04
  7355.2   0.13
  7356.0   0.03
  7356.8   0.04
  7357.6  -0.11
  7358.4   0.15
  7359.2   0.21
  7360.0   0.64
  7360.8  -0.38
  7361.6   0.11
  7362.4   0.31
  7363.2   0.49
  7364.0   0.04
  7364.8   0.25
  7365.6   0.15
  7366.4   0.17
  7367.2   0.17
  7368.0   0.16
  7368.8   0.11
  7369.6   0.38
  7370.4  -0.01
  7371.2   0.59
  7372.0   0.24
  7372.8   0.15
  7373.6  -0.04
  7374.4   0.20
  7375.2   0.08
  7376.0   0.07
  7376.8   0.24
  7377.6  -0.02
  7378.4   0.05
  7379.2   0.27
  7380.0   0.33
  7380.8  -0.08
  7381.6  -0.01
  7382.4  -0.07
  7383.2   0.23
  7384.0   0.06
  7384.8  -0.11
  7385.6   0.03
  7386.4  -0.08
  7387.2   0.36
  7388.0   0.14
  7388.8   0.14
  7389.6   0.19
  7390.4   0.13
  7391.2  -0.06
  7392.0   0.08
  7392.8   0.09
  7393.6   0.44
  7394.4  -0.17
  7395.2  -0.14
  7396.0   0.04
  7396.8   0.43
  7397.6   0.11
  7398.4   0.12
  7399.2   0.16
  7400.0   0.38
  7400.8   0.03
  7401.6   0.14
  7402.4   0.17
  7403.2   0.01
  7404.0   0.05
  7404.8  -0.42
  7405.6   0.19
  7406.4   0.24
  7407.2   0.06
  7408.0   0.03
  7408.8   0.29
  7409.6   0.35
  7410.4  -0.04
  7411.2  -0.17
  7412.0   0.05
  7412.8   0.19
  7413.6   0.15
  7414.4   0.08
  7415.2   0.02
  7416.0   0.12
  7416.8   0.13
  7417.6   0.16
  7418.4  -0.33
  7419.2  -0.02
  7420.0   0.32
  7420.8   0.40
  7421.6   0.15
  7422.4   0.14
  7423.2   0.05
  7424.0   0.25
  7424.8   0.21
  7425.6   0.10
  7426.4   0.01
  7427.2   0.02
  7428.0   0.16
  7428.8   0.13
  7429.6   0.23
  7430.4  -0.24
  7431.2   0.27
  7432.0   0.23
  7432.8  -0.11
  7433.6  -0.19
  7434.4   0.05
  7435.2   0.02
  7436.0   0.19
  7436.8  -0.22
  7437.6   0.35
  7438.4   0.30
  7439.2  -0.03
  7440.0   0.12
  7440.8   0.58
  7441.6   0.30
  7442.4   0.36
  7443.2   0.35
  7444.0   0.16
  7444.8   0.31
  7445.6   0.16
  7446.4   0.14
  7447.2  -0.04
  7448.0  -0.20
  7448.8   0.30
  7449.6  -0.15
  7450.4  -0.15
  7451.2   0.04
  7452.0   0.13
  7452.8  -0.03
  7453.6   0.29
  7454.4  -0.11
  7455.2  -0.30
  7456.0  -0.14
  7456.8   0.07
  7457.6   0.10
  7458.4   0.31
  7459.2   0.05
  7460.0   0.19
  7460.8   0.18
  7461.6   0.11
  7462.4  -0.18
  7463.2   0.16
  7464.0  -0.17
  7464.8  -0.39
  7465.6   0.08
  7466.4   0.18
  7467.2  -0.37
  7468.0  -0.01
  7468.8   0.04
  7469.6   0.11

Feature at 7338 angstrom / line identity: [O II] 3727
